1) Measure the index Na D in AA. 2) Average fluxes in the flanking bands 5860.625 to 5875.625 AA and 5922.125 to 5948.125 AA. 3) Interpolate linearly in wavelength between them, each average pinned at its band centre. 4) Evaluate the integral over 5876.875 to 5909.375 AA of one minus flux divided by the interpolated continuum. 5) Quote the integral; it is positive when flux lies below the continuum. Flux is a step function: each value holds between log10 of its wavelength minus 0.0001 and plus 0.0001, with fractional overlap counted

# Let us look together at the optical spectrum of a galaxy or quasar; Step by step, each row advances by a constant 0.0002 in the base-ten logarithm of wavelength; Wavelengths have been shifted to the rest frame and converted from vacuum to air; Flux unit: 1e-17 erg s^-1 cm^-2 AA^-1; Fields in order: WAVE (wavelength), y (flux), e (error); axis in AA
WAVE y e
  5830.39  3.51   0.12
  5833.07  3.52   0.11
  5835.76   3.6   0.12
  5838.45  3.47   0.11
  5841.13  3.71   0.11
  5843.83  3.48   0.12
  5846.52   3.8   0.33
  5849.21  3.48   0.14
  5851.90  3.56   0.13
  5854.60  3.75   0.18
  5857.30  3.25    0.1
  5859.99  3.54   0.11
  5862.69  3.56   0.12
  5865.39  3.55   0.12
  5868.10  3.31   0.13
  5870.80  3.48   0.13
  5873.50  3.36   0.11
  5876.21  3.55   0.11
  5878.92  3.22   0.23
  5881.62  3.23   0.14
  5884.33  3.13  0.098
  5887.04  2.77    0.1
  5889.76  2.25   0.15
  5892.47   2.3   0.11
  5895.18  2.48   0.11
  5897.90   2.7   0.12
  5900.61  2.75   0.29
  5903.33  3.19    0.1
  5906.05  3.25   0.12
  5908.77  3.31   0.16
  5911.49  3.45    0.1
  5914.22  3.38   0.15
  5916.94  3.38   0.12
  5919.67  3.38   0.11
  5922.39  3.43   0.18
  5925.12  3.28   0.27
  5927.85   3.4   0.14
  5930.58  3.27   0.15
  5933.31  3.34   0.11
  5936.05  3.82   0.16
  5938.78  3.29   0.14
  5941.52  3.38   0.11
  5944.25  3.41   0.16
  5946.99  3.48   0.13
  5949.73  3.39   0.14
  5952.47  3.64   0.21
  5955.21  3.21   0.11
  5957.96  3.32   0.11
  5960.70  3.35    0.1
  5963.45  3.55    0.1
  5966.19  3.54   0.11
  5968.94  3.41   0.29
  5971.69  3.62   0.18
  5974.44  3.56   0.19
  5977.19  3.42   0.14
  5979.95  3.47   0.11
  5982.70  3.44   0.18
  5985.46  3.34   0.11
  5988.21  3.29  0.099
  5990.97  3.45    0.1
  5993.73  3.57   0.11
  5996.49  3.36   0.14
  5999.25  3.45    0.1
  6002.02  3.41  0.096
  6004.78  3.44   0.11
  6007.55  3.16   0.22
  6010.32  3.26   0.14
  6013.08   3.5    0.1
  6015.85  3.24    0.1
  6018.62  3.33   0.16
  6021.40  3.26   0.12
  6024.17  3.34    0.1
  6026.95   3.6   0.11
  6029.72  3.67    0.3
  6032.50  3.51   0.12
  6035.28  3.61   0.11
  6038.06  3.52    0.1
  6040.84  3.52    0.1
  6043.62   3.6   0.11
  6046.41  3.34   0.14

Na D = 5.24 AA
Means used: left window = 3.46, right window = 3.41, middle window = 2.89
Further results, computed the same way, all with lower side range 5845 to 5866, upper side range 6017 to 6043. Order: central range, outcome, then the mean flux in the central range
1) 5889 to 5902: 3.8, 2.51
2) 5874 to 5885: 0.8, 3.3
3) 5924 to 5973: 1.3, 3.43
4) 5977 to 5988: 0.3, 3.4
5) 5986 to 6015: 0.9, 3.39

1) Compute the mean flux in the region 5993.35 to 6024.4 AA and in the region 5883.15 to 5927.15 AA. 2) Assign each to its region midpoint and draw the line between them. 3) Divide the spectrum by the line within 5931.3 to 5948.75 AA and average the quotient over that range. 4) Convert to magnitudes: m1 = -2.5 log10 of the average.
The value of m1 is -0.10 mag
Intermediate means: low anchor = 3.03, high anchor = 3.35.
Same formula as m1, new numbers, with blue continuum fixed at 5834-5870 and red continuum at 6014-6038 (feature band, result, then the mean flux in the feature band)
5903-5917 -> 0.06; 3.33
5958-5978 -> 0.00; 3.48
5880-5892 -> 0.24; 2.81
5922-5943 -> 0.03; 3.4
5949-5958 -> 0.03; 3.4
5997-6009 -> 0.03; 3.36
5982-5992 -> 0.03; 3.37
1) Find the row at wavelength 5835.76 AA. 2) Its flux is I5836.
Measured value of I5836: 3.6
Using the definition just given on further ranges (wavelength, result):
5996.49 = 3.36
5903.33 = 3.19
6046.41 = 3.34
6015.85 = 3.24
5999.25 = 3.45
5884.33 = 3.13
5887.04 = 2.77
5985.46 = 3.34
